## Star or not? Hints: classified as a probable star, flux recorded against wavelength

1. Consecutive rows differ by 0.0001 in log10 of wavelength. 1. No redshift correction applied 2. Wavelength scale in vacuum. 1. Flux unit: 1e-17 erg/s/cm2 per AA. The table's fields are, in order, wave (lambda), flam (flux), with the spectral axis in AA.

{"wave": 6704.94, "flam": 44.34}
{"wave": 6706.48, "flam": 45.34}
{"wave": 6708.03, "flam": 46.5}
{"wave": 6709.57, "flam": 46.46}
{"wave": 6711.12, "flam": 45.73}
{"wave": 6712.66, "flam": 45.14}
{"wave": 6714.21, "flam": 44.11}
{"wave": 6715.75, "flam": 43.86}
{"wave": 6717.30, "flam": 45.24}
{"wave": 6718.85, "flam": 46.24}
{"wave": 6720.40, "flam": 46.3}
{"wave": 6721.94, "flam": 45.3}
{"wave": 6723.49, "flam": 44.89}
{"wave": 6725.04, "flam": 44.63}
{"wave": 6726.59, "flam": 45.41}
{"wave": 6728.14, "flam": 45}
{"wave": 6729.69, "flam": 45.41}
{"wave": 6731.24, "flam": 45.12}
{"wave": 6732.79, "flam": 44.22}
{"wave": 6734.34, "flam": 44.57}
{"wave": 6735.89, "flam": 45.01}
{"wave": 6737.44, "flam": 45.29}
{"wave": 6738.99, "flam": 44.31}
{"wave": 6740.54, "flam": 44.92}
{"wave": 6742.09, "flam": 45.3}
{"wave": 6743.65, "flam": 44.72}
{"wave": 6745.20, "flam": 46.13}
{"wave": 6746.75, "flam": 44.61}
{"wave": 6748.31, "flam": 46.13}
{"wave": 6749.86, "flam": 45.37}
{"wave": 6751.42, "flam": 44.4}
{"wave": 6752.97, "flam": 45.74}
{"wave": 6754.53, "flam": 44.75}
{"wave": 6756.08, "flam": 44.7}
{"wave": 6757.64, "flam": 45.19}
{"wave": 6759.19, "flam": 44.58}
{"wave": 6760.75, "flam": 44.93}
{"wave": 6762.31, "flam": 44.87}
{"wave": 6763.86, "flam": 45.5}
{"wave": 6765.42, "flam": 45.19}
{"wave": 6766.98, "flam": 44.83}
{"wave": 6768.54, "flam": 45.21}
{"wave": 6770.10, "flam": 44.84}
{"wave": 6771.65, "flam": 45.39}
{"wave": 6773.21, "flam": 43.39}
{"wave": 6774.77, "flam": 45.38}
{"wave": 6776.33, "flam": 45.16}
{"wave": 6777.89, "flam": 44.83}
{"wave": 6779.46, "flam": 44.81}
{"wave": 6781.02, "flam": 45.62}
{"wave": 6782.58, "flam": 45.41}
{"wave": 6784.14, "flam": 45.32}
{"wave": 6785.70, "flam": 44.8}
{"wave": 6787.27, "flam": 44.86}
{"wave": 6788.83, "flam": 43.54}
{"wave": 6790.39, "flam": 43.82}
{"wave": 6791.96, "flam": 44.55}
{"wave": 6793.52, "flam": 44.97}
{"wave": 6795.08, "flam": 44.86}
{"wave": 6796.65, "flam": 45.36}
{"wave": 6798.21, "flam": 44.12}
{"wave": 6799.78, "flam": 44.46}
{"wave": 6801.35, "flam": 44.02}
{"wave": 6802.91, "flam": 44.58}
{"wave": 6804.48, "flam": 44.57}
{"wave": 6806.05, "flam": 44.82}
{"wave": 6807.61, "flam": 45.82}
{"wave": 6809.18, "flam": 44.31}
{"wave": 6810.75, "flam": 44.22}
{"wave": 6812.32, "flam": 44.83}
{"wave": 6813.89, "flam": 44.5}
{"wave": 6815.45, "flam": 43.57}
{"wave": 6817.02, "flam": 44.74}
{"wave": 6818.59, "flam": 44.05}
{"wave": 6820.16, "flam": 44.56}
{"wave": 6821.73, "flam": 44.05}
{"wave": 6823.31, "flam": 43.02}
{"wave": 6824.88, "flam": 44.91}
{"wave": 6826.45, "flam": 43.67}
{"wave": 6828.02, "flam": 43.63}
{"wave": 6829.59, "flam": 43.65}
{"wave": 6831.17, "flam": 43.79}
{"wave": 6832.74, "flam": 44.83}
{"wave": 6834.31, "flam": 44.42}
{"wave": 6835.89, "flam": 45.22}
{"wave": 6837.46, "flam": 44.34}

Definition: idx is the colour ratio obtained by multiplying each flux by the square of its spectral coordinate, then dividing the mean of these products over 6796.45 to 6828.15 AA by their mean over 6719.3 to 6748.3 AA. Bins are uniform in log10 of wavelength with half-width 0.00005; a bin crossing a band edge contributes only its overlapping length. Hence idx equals 1.0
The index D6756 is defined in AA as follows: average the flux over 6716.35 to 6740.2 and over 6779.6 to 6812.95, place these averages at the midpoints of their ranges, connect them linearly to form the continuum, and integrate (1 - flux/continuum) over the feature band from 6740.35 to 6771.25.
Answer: -0.11 AA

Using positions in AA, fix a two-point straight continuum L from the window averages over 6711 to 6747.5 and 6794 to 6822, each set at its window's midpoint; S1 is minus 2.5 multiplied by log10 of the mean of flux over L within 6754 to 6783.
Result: 0.00 mag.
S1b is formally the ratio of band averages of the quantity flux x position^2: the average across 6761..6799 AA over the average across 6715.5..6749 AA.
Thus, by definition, 1.0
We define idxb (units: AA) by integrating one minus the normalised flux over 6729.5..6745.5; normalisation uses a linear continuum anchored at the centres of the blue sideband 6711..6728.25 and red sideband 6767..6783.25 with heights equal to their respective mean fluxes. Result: 0.0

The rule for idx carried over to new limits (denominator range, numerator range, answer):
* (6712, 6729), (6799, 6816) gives 1.01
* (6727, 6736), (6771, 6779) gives 1.01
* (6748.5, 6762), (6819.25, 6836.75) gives 1.00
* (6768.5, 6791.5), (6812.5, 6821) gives 1.00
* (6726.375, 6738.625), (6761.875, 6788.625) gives 1.01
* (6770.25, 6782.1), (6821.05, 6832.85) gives 0.99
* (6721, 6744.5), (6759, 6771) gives 1.01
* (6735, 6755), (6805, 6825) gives 1.00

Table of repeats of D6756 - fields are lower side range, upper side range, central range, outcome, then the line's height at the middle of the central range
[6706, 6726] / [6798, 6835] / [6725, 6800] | -0.12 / 44.9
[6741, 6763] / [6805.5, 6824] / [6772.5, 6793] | 0.00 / 44.7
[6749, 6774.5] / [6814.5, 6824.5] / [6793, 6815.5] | -0.17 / 44.3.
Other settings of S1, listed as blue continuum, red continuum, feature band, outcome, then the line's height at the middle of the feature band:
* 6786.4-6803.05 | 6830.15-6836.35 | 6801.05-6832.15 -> 0.004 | 44.5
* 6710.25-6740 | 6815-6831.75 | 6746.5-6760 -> -0.008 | 44.7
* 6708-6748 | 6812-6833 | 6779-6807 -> -0.007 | 44.4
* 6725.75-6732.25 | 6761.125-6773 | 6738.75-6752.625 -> -0.001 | 45.1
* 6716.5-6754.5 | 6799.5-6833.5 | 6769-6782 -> -0.005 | 44.7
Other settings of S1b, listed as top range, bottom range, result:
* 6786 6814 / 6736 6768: 1.00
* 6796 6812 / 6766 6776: 1.00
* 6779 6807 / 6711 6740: 1.01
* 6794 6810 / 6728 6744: 1.02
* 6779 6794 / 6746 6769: 1.00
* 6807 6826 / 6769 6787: 1.00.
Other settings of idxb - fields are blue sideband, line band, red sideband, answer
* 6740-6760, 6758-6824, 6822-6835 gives -0.2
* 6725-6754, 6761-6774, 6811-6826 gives 0.0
